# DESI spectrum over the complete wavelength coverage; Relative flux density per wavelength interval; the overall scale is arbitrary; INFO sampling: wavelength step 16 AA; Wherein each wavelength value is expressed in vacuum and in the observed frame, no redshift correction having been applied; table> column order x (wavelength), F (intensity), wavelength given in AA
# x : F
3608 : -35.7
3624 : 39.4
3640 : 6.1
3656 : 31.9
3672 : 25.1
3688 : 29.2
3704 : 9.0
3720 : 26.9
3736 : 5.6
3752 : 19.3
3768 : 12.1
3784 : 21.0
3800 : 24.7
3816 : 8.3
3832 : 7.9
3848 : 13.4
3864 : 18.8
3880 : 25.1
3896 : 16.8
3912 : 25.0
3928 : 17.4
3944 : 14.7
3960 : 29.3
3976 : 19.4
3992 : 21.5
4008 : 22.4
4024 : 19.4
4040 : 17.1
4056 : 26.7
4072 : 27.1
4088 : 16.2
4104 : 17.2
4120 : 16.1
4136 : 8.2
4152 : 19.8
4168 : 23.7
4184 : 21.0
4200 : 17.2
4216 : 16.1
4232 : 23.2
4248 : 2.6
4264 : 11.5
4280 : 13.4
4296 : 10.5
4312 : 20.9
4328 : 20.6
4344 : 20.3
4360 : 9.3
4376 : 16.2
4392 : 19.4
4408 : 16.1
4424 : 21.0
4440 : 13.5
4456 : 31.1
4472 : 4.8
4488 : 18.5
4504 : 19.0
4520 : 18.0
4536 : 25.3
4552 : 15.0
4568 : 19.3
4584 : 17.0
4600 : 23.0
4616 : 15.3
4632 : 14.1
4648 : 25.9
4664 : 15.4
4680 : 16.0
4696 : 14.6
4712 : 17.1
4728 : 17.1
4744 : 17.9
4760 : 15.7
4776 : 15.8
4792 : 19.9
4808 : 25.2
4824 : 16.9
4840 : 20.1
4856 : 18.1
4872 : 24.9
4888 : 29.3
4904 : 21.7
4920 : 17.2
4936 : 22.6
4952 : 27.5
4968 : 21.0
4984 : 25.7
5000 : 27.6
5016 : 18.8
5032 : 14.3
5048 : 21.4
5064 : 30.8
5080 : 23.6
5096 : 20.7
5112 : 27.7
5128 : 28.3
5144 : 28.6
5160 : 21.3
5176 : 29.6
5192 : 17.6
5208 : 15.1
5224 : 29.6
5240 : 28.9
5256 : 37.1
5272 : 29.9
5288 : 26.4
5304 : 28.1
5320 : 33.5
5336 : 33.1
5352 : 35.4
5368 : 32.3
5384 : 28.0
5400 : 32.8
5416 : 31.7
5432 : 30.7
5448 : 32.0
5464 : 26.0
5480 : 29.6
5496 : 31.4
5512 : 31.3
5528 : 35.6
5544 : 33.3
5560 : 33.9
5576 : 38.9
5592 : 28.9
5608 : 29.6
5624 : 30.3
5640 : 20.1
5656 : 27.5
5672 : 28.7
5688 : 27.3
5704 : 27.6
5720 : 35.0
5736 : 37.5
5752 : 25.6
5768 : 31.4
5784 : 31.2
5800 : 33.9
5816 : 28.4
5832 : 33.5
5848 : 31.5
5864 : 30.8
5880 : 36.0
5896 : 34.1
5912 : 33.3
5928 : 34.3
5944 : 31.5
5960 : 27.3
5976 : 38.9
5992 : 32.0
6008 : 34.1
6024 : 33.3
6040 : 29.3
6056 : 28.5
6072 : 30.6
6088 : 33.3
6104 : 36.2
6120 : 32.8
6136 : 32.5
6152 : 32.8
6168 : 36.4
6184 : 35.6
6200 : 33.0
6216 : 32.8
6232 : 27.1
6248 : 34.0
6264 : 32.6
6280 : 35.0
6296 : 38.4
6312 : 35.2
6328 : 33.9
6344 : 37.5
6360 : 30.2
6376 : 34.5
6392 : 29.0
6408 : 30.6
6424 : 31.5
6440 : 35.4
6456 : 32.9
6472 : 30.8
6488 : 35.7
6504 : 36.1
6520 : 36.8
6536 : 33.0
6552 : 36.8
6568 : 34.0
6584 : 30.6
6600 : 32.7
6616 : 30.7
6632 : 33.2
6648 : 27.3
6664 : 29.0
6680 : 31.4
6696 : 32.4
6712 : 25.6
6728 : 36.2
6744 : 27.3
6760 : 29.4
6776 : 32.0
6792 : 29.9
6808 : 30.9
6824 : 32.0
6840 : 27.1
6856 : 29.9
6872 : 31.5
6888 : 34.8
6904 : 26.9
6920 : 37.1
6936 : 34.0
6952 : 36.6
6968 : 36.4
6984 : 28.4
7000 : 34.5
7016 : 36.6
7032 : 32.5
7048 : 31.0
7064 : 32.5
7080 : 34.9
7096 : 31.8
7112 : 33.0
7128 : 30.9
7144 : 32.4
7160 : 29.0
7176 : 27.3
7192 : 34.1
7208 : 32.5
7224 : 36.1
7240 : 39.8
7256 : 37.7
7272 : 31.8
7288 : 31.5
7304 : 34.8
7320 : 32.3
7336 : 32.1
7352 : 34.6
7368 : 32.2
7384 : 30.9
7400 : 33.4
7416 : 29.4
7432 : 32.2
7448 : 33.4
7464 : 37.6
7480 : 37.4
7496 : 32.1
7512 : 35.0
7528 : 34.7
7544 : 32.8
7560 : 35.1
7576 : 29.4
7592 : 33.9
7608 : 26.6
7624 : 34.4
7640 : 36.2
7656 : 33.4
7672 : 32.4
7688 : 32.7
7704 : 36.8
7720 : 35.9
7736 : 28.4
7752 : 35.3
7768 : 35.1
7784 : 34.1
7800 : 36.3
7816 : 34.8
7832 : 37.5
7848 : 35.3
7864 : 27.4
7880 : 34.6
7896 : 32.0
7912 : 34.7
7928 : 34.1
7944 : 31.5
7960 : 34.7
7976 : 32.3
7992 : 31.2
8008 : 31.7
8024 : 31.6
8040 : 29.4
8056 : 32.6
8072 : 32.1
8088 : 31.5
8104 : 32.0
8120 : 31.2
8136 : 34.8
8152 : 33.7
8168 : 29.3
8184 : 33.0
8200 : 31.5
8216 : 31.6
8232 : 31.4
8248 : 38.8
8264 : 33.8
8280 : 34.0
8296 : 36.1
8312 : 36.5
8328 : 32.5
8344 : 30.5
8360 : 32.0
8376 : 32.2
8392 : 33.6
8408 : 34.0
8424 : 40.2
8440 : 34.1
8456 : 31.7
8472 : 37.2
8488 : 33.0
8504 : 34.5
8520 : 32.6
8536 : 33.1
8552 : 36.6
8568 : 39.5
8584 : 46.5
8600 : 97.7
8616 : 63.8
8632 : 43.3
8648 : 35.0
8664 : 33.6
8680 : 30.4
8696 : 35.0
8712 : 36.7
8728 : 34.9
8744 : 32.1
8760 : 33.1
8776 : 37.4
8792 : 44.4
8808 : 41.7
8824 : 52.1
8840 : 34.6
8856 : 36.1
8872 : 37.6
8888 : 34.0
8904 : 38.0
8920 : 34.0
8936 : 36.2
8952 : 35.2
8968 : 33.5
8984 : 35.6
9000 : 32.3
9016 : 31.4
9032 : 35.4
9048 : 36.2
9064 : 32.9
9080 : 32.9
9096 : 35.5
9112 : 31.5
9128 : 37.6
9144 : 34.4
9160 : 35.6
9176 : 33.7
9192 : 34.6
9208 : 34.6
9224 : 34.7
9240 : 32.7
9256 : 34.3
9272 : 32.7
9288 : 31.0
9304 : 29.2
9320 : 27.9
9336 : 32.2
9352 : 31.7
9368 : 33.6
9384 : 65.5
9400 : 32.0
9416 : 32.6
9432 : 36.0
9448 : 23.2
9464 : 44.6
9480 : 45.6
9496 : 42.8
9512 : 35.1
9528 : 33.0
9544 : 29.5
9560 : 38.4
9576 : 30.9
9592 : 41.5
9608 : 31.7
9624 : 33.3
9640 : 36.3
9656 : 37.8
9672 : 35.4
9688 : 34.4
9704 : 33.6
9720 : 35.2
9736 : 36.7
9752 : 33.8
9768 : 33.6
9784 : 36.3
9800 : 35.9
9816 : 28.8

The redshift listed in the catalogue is 0.31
